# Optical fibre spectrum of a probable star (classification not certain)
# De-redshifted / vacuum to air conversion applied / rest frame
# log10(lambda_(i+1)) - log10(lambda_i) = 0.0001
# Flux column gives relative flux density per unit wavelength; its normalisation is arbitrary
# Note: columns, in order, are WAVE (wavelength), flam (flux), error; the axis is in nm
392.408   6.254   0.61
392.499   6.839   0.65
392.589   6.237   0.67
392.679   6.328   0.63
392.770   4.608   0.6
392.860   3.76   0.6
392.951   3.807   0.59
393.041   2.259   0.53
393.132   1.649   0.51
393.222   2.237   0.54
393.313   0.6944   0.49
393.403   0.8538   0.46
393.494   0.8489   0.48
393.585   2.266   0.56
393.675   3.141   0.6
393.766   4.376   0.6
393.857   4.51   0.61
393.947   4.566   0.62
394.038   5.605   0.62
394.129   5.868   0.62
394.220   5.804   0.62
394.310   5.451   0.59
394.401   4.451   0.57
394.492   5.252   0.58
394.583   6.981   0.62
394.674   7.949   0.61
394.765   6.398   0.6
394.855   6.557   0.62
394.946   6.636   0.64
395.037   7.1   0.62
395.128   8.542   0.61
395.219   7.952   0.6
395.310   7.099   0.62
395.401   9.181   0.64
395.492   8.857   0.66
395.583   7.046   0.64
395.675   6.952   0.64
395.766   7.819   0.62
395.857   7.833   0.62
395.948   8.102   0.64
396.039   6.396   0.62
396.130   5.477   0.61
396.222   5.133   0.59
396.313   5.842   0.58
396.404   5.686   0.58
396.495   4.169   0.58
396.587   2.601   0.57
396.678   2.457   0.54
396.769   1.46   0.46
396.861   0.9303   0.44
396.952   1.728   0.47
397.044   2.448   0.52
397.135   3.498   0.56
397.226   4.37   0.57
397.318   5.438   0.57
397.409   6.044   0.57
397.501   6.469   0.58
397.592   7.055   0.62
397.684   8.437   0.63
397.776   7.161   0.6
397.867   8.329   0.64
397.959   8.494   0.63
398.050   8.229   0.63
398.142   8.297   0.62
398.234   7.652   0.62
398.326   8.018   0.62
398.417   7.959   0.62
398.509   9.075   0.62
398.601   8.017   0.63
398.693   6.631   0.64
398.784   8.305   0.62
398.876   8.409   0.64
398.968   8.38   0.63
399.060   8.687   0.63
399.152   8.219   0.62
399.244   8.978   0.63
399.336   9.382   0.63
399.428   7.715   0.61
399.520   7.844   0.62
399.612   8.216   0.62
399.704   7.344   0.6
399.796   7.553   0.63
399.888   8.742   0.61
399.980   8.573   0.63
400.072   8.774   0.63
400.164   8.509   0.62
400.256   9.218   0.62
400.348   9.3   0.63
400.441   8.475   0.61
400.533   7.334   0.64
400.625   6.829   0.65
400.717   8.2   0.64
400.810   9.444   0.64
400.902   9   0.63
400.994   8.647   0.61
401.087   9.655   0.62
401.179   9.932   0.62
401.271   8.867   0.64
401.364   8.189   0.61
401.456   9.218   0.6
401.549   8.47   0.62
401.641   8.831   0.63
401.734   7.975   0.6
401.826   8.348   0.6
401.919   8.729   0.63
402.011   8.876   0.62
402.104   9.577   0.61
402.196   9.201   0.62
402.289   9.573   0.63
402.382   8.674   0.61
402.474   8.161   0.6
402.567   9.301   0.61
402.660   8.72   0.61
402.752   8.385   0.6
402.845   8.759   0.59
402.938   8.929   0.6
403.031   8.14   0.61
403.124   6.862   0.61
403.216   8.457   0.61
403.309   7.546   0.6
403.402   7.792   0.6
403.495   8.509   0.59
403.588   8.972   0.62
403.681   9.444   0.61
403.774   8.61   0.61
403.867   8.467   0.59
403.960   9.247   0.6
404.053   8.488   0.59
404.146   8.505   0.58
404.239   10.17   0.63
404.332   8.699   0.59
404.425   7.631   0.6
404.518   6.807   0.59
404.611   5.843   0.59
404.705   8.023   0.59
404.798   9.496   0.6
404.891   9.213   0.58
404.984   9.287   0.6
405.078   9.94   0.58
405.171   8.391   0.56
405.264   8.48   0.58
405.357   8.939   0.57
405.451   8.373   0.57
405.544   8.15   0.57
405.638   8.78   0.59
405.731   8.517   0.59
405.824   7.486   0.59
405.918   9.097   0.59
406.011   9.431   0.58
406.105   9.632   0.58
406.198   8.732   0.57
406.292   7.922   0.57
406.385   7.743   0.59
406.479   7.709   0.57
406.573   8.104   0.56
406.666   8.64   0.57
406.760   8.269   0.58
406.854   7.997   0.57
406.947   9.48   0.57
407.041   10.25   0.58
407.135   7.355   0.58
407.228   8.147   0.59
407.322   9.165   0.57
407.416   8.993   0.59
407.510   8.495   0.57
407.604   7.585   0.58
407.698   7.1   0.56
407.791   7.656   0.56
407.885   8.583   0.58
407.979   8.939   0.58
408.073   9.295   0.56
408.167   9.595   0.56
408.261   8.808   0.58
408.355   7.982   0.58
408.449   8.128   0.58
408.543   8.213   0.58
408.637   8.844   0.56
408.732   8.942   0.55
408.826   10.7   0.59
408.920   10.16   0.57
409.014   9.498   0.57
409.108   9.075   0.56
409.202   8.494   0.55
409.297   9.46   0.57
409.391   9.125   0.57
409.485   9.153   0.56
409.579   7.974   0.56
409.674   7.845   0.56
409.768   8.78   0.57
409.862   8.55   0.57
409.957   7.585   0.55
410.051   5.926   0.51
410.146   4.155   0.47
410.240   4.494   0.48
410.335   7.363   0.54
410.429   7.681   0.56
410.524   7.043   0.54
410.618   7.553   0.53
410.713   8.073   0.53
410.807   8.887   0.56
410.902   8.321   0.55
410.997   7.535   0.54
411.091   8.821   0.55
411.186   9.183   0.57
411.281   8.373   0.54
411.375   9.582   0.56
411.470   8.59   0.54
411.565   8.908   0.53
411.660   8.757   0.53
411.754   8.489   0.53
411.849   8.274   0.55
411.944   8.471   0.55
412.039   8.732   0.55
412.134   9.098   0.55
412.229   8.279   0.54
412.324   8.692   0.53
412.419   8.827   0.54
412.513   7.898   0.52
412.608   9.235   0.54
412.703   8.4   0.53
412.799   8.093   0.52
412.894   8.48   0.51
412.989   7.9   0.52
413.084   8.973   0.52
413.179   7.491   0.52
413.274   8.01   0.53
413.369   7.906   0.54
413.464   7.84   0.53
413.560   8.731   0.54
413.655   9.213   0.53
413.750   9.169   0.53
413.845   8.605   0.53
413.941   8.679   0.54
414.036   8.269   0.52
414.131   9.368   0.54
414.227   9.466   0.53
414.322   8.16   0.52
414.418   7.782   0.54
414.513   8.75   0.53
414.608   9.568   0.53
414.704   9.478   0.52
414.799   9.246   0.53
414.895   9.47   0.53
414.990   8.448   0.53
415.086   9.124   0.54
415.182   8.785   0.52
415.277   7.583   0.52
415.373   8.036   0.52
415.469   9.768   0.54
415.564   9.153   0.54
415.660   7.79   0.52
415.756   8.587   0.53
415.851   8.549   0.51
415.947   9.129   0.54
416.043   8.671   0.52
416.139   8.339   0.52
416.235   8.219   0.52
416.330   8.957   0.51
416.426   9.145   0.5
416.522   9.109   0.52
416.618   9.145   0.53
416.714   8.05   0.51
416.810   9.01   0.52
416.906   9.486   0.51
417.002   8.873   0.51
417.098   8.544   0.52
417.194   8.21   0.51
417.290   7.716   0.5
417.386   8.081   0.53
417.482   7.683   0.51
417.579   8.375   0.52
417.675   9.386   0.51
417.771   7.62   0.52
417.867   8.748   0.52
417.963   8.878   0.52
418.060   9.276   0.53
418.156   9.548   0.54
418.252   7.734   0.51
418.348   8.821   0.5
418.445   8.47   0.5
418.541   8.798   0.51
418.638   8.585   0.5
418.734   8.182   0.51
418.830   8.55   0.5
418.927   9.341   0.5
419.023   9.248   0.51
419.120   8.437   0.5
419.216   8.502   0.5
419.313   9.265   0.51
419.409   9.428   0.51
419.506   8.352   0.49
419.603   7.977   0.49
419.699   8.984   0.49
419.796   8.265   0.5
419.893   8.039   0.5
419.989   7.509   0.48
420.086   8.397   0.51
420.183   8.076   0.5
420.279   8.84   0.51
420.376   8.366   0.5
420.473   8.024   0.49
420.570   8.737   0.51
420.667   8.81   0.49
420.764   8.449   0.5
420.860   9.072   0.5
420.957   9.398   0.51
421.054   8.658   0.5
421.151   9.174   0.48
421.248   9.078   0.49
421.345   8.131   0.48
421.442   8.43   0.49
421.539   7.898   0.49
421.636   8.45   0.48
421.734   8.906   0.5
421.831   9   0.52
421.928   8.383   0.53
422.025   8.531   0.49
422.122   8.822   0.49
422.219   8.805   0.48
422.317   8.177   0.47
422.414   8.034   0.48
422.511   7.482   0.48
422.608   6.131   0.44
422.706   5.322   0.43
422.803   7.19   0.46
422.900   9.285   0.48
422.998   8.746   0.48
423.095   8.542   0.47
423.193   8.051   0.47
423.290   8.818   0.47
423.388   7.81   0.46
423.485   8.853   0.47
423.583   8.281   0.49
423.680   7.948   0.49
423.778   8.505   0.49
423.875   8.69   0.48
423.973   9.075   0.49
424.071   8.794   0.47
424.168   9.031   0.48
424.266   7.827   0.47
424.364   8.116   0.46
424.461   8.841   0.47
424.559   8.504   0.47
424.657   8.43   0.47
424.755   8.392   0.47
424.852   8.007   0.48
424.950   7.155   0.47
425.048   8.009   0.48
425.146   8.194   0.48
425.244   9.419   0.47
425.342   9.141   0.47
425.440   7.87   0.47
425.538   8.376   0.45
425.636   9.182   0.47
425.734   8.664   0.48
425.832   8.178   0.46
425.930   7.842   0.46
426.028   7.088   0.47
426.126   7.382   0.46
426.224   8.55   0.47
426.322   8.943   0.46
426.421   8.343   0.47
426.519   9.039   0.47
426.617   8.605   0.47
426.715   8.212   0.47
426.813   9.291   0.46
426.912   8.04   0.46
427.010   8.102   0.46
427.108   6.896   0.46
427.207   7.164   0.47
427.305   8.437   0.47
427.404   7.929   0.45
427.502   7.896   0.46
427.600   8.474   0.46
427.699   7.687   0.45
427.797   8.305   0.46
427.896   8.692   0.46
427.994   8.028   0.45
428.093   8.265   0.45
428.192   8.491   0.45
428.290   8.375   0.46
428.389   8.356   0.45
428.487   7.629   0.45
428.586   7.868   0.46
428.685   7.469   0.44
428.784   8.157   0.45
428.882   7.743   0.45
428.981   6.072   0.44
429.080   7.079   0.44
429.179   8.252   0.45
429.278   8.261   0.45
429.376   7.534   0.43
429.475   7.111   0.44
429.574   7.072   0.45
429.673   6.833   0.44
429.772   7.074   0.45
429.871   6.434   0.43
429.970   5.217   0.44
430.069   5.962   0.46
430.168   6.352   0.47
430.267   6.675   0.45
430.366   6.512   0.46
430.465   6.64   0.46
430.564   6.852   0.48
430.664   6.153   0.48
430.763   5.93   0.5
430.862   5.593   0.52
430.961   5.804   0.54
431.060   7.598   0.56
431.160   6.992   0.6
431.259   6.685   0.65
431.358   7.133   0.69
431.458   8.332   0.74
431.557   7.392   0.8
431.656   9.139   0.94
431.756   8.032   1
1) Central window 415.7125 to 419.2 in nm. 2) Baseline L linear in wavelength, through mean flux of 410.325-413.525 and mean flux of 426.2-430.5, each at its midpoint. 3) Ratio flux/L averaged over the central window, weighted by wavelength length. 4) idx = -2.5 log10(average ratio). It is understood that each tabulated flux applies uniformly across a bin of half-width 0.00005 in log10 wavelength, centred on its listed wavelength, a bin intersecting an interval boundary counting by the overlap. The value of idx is -0.07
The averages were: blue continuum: 8.36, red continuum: 7.68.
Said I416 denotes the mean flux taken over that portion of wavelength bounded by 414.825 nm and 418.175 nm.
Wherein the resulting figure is 8.67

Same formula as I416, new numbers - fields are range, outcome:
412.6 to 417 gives 8.68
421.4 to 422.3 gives 8.56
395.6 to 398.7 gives 6.01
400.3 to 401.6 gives 8.68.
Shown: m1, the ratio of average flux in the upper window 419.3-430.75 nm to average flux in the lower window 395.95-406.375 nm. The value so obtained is 1.03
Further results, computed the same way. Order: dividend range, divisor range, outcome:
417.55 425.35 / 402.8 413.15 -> 1.00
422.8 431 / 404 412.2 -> 0.93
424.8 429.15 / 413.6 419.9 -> 0.93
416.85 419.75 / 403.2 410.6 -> 1.03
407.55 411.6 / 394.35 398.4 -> 1.34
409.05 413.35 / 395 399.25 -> 1.24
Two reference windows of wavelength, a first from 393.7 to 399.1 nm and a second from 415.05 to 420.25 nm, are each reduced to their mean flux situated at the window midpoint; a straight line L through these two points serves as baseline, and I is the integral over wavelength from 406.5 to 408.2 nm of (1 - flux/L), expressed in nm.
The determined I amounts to -0.230 nm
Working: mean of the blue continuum 6.33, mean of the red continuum 8.6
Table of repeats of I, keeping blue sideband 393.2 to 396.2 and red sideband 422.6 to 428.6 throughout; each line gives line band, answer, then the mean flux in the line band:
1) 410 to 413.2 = -0.437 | 8.08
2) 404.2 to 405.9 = -0.486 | 8.46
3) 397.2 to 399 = -0.461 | 7.57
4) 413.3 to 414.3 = -0.194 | 8.7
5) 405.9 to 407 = -0.307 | 8.56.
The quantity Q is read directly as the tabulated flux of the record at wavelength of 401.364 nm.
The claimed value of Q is 8.189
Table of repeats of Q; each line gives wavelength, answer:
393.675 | 3.141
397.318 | 5.438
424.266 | 7.827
